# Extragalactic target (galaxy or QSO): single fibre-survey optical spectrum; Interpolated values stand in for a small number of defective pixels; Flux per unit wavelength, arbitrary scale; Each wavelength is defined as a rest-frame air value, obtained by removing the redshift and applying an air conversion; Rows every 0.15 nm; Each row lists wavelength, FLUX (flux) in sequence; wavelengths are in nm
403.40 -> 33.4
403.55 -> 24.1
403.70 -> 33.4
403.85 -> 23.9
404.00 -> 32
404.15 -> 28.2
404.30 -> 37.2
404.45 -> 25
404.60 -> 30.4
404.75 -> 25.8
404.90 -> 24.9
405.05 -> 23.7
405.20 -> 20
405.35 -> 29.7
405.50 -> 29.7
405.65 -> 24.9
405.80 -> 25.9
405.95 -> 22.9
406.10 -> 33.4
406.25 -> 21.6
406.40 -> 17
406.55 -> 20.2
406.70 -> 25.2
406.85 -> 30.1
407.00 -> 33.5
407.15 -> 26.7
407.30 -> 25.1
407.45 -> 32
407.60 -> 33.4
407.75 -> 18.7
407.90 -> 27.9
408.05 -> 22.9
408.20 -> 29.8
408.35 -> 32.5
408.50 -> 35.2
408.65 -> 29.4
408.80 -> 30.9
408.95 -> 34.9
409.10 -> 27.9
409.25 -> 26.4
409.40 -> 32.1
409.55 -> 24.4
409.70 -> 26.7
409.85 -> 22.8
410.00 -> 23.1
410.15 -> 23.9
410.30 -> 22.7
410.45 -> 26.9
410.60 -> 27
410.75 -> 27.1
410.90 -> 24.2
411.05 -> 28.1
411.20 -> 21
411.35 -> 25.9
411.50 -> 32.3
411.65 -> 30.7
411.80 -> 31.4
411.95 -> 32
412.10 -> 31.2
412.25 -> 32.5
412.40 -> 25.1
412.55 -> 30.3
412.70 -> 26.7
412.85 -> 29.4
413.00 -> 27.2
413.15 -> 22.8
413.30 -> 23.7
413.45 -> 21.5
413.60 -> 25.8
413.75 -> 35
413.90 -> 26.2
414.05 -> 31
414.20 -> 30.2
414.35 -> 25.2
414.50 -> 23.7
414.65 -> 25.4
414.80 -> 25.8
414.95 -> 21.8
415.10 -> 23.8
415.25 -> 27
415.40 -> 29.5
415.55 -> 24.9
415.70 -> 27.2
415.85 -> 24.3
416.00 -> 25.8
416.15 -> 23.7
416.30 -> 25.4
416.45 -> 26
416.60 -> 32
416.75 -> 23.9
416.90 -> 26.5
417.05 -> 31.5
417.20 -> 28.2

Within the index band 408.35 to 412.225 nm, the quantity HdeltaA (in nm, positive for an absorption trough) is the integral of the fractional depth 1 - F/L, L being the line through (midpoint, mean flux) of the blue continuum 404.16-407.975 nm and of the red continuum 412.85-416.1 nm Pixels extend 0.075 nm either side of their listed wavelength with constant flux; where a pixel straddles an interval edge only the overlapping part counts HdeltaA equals -0.25 nm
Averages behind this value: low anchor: 26.6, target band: 28.1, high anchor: 26.1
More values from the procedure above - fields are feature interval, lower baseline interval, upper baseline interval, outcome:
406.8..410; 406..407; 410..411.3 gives -0.44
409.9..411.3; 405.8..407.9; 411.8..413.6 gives 0.11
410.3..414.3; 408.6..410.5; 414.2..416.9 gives -0.20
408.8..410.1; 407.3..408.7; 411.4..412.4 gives 0.10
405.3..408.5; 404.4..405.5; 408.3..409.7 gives 0.11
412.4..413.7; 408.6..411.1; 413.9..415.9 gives 0.02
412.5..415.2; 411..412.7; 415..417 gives 0.12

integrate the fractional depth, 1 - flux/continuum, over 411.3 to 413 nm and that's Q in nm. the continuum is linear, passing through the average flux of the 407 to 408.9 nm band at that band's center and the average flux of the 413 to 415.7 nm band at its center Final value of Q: -0.16 nm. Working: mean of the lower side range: 29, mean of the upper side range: 26.1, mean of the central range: 29.7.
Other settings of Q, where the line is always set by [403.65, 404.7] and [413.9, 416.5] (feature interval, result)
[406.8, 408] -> 0.02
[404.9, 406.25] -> 0.16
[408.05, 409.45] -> -0.12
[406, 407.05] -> 0.12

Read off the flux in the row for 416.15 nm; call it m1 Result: 23.7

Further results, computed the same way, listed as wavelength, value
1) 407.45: 32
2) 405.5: 29.7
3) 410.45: 26.9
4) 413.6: 25.8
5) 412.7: 26.7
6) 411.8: 31.4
